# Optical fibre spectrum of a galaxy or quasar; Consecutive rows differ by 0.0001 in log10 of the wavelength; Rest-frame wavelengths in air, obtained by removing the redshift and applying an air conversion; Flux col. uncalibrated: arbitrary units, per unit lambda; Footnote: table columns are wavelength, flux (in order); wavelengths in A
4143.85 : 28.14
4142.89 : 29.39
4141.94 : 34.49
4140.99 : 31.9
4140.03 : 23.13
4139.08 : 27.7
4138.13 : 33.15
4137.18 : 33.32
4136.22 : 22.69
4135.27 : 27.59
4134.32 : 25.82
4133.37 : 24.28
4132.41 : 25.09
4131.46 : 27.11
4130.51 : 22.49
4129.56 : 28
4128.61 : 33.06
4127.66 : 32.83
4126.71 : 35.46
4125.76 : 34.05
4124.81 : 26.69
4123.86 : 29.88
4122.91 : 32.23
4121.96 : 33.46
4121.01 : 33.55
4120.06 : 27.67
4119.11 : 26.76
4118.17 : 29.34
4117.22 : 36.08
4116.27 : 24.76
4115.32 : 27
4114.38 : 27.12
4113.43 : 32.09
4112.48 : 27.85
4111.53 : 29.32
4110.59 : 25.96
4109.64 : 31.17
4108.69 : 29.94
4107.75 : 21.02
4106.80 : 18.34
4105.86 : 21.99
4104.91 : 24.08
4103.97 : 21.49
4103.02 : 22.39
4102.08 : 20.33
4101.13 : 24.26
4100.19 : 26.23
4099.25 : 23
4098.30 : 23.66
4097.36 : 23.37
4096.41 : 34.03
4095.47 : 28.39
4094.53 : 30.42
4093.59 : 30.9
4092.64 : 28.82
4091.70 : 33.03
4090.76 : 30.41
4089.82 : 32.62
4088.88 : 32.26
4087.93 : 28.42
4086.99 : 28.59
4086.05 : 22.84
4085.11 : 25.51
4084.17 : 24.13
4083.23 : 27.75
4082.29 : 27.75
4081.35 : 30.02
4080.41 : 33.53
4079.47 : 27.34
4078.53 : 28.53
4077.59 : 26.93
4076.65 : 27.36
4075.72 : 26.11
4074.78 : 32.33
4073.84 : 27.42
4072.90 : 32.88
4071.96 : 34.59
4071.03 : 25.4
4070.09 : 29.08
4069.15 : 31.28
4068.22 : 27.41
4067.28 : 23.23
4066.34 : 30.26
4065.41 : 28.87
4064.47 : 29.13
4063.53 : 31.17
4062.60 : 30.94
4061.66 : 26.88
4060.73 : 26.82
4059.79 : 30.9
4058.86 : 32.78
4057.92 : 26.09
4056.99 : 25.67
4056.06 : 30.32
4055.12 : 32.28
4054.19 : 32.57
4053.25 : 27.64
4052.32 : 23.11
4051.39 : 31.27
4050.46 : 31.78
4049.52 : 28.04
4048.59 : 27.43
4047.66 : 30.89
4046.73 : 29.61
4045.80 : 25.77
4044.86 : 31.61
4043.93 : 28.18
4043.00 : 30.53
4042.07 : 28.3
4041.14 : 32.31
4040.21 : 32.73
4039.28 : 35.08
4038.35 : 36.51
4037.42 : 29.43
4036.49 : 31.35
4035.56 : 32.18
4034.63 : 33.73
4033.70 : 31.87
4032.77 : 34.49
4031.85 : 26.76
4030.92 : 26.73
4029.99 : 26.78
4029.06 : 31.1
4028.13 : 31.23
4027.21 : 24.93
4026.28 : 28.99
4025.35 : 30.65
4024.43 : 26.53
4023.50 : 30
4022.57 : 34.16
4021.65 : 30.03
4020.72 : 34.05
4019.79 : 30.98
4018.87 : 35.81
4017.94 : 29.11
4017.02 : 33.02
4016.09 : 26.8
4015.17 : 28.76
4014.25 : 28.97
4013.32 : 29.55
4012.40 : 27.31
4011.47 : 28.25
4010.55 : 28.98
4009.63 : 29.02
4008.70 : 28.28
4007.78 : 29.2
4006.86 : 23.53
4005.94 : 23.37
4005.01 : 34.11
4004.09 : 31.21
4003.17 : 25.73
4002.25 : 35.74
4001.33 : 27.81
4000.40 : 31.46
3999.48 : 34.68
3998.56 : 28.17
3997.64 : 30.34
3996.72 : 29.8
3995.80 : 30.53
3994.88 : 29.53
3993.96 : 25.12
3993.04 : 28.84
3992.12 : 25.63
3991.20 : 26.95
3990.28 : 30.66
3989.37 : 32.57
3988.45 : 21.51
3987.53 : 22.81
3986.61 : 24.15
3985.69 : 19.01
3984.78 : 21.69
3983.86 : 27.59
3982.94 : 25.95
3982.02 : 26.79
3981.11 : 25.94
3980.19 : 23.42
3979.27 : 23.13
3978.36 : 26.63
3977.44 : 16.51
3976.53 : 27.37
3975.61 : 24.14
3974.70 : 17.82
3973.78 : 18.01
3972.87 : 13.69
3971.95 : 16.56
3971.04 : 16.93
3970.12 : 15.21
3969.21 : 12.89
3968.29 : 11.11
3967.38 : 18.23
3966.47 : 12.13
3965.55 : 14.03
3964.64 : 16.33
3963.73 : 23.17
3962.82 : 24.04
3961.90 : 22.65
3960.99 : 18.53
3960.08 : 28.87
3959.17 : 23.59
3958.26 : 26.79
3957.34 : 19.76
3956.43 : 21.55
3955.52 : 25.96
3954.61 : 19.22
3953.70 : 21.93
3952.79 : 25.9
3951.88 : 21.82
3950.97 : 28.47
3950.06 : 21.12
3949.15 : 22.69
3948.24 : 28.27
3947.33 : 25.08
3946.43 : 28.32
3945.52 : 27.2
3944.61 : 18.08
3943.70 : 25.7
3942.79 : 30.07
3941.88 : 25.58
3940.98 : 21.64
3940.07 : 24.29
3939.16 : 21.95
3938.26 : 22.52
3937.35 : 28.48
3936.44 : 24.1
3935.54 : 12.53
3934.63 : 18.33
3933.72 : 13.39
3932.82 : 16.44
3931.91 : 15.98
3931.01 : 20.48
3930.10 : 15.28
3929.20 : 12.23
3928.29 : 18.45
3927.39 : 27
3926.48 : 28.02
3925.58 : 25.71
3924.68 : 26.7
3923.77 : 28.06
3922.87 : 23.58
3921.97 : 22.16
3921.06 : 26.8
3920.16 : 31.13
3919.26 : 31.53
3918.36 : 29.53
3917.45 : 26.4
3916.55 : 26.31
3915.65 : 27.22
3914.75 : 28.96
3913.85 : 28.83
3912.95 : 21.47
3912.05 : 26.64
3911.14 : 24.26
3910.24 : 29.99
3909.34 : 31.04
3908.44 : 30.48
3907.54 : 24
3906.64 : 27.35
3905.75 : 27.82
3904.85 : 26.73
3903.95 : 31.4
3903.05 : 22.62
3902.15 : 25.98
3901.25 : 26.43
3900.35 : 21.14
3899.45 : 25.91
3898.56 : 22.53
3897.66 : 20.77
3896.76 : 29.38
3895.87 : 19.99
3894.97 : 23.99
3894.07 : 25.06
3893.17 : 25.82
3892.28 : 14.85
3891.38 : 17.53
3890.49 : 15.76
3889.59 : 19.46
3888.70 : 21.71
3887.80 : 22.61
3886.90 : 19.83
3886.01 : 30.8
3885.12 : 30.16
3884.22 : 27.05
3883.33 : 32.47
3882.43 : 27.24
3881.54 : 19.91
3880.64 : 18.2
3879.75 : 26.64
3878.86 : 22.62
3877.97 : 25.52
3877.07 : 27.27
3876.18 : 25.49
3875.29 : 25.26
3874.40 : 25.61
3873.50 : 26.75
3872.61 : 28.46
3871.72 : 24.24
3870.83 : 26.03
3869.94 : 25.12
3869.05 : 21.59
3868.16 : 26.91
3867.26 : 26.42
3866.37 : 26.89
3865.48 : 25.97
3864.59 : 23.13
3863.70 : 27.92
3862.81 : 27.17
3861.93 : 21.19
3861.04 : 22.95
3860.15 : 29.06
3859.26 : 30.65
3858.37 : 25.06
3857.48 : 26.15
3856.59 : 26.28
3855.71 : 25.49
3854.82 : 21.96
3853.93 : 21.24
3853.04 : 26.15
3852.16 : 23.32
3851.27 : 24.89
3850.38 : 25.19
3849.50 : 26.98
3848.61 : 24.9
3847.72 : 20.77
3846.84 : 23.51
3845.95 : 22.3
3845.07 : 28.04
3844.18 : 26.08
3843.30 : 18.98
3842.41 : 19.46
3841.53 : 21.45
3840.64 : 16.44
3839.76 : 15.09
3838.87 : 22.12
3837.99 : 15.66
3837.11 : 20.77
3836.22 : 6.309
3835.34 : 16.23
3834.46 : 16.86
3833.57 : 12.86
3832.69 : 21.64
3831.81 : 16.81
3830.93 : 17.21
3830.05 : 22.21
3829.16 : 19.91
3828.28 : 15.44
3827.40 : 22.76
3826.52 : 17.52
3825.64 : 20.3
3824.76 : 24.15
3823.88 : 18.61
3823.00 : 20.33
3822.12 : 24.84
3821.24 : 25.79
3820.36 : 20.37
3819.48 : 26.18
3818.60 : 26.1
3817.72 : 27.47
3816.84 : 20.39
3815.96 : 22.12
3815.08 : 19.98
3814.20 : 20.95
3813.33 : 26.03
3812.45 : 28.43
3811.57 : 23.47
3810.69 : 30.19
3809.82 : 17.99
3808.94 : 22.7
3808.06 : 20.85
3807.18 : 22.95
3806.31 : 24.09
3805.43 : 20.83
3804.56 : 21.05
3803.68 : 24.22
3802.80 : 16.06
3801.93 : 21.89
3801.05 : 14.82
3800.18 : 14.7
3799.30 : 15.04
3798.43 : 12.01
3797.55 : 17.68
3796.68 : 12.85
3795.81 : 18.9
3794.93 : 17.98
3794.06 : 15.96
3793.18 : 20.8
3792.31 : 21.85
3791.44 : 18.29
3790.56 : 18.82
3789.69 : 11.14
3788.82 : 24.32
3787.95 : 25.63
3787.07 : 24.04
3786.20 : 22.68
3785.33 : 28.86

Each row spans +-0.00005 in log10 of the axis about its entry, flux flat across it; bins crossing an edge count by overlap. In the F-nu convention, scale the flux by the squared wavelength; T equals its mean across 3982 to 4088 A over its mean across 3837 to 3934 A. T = 1.3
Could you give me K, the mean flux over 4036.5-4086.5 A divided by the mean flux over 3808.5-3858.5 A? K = 1.3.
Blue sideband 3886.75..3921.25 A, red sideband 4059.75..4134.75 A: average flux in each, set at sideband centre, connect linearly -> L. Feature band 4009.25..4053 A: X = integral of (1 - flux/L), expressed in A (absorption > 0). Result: -4.8 A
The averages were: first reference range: 25.1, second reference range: 28.2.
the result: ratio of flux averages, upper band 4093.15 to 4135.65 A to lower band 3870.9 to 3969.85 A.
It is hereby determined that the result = 1.17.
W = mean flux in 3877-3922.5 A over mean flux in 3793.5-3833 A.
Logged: 1.22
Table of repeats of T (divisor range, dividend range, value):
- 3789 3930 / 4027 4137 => 1.39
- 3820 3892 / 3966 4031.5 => 1.24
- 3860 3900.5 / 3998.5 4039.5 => 1.33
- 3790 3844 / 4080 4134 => 1.62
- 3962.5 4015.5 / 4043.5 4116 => 1.19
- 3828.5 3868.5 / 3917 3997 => 1.08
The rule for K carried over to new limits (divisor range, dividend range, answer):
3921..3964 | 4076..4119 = 1.20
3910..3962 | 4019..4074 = 1.26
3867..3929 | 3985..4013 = 1.11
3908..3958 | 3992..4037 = 1.23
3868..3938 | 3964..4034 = 1.07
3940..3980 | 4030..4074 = 1.38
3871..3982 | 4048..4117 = 1.20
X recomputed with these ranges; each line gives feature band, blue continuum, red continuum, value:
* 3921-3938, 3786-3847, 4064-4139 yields 1.64 A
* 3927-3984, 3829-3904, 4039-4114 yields 9.01 A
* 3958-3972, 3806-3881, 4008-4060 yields 4.41 A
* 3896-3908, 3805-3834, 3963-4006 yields -1.30 A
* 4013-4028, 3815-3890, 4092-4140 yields -2.39 A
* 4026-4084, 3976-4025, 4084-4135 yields -3.37 A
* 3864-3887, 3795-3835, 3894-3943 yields -2.90 A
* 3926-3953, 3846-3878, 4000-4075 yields 4.93 A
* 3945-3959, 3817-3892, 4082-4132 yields 0.36 A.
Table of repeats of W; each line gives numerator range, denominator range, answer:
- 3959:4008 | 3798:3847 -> 1.17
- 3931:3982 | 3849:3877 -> 0.84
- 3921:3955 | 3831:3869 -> 1.01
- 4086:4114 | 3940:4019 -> 1.09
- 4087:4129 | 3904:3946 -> 1.16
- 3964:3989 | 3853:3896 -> 0.82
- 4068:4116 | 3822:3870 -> 1.25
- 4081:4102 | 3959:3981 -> 1.43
